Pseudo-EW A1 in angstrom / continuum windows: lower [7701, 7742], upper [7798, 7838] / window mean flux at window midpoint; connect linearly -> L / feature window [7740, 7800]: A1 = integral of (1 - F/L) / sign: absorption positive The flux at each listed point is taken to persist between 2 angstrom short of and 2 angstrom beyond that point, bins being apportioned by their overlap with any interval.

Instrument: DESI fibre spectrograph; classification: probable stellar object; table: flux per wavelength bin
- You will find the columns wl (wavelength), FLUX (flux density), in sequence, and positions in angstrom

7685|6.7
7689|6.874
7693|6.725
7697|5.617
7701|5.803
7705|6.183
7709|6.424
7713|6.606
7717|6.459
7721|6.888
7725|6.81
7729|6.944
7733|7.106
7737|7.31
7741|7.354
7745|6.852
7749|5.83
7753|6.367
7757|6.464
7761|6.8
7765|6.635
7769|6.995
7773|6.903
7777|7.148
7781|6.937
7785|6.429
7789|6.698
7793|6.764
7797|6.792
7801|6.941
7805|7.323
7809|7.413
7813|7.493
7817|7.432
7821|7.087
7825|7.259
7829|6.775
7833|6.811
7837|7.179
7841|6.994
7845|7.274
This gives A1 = 2.0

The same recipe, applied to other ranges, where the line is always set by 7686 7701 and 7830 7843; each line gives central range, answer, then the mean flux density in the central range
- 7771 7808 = -0.7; 6.9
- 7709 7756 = -1.7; 6.75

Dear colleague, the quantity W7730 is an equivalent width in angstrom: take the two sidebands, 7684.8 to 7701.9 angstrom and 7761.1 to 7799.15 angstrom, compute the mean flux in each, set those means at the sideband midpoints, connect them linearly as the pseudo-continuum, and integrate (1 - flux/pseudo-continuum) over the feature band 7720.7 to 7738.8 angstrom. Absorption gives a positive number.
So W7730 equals -1.3 angstrom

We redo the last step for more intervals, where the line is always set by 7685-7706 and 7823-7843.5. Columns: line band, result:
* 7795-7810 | -0.5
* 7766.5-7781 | -0.6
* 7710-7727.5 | -0.7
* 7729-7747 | -1.7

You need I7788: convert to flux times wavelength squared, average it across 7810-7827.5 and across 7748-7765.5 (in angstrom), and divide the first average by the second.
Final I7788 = 1.15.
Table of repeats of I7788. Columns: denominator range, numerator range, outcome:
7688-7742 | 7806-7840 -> 1.11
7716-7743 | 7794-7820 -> 1.05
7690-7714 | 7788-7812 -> 1.15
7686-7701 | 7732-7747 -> 1.14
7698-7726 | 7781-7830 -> 1.12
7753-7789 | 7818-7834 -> 1.05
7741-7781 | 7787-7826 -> 1.07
